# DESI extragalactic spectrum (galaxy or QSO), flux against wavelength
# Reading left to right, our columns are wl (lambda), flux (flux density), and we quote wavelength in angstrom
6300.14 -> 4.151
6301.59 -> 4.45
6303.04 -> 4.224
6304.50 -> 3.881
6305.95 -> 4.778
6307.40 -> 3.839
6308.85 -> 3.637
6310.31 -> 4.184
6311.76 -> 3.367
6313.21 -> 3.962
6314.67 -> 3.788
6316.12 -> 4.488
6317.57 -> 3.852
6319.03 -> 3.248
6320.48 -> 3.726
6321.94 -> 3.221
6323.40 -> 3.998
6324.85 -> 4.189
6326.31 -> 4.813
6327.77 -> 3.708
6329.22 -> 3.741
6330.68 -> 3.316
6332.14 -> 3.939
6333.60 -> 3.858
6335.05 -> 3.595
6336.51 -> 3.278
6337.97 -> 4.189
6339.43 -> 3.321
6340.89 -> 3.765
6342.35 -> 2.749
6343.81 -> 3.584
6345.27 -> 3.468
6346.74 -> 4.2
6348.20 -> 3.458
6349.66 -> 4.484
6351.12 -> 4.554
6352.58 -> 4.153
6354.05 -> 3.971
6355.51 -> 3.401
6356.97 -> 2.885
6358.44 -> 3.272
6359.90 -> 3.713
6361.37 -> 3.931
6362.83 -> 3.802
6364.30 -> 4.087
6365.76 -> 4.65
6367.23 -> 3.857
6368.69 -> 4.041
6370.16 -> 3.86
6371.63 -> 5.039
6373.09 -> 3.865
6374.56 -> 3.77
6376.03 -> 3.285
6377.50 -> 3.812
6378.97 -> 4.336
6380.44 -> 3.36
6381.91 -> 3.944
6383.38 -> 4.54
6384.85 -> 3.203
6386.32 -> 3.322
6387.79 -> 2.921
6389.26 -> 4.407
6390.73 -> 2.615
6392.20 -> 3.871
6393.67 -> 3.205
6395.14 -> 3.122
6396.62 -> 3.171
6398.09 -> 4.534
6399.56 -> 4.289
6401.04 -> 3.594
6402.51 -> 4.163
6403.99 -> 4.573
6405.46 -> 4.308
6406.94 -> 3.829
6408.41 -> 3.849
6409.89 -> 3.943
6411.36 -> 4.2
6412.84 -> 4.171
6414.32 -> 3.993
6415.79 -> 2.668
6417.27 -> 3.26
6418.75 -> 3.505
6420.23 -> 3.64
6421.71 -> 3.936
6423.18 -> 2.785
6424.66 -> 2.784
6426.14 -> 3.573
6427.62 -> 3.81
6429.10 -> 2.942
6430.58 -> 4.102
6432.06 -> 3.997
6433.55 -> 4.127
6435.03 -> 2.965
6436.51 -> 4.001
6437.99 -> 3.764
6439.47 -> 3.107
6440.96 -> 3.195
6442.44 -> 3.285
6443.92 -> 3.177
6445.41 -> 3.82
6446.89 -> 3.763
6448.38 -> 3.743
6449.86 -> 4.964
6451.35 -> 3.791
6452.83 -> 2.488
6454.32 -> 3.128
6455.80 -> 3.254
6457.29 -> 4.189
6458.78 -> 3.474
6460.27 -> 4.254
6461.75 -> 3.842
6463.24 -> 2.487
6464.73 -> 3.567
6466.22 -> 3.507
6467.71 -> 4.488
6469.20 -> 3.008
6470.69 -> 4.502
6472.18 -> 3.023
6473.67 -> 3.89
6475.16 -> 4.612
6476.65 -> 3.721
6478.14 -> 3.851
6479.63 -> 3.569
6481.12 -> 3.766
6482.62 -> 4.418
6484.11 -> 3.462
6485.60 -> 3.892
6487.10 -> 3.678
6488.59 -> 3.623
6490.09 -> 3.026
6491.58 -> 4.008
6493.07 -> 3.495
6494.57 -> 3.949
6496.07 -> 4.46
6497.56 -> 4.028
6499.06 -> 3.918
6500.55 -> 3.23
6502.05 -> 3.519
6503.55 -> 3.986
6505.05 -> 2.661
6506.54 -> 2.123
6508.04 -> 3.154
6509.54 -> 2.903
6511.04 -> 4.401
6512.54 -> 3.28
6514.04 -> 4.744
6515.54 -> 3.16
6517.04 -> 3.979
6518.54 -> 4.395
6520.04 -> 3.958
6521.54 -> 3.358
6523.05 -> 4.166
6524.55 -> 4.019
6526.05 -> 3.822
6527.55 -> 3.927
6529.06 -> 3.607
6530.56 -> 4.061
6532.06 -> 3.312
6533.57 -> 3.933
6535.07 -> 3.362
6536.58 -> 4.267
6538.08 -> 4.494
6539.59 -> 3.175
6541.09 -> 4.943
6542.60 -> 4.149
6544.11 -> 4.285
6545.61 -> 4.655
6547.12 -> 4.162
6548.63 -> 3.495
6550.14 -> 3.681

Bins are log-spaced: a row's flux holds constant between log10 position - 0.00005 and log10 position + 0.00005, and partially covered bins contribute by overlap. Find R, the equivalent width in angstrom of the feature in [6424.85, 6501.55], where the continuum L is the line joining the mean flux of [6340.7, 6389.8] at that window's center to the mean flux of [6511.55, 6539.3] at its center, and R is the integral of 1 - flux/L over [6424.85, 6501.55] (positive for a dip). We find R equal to 3.4 angstrom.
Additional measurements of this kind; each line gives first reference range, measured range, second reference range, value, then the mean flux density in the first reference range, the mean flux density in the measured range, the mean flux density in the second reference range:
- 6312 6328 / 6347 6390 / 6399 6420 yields 0.2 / 3.9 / 3.86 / 3.87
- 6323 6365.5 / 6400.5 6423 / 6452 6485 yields -0.6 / 3.78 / 3.82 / 3.66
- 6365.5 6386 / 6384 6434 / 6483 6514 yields 2.4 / 3.94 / 3.66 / 3.58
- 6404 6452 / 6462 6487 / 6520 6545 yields 0.3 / 3.67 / 3.74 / 3.94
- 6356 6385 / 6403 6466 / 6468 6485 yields 3.5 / 3.87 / 3.63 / 3.82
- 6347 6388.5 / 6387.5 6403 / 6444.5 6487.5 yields 0.7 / 3.84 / 3.64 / 3.73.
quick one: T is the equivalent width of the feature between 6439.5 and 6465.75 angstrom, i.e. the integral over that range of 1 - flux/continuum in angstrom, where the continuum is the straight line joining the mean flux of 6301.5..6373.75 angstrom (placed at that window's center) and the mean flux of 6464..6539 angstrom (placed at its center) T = 1.7 angstrom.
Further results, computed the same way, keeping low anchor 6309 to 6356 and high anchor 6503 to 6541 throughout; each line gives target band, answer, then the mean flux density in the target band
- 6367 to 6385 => -0.8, 3.94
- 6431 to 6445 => 0.8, 3.53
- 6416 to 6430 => 1.5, 3.34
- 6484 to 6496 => 0.1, 3.7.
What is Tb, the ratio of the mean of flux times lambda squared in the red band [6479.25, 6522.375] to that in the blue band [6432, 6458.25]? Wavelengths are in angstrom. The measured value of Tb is 1.0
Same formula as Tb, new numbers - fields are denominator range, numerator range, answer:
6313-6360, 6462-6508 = 1.02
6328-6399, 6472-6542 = 1.05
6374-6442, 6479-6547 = 1.07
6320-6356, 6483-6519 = 1.01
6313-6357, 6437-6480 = 1.00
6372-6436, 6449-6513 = 1.01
